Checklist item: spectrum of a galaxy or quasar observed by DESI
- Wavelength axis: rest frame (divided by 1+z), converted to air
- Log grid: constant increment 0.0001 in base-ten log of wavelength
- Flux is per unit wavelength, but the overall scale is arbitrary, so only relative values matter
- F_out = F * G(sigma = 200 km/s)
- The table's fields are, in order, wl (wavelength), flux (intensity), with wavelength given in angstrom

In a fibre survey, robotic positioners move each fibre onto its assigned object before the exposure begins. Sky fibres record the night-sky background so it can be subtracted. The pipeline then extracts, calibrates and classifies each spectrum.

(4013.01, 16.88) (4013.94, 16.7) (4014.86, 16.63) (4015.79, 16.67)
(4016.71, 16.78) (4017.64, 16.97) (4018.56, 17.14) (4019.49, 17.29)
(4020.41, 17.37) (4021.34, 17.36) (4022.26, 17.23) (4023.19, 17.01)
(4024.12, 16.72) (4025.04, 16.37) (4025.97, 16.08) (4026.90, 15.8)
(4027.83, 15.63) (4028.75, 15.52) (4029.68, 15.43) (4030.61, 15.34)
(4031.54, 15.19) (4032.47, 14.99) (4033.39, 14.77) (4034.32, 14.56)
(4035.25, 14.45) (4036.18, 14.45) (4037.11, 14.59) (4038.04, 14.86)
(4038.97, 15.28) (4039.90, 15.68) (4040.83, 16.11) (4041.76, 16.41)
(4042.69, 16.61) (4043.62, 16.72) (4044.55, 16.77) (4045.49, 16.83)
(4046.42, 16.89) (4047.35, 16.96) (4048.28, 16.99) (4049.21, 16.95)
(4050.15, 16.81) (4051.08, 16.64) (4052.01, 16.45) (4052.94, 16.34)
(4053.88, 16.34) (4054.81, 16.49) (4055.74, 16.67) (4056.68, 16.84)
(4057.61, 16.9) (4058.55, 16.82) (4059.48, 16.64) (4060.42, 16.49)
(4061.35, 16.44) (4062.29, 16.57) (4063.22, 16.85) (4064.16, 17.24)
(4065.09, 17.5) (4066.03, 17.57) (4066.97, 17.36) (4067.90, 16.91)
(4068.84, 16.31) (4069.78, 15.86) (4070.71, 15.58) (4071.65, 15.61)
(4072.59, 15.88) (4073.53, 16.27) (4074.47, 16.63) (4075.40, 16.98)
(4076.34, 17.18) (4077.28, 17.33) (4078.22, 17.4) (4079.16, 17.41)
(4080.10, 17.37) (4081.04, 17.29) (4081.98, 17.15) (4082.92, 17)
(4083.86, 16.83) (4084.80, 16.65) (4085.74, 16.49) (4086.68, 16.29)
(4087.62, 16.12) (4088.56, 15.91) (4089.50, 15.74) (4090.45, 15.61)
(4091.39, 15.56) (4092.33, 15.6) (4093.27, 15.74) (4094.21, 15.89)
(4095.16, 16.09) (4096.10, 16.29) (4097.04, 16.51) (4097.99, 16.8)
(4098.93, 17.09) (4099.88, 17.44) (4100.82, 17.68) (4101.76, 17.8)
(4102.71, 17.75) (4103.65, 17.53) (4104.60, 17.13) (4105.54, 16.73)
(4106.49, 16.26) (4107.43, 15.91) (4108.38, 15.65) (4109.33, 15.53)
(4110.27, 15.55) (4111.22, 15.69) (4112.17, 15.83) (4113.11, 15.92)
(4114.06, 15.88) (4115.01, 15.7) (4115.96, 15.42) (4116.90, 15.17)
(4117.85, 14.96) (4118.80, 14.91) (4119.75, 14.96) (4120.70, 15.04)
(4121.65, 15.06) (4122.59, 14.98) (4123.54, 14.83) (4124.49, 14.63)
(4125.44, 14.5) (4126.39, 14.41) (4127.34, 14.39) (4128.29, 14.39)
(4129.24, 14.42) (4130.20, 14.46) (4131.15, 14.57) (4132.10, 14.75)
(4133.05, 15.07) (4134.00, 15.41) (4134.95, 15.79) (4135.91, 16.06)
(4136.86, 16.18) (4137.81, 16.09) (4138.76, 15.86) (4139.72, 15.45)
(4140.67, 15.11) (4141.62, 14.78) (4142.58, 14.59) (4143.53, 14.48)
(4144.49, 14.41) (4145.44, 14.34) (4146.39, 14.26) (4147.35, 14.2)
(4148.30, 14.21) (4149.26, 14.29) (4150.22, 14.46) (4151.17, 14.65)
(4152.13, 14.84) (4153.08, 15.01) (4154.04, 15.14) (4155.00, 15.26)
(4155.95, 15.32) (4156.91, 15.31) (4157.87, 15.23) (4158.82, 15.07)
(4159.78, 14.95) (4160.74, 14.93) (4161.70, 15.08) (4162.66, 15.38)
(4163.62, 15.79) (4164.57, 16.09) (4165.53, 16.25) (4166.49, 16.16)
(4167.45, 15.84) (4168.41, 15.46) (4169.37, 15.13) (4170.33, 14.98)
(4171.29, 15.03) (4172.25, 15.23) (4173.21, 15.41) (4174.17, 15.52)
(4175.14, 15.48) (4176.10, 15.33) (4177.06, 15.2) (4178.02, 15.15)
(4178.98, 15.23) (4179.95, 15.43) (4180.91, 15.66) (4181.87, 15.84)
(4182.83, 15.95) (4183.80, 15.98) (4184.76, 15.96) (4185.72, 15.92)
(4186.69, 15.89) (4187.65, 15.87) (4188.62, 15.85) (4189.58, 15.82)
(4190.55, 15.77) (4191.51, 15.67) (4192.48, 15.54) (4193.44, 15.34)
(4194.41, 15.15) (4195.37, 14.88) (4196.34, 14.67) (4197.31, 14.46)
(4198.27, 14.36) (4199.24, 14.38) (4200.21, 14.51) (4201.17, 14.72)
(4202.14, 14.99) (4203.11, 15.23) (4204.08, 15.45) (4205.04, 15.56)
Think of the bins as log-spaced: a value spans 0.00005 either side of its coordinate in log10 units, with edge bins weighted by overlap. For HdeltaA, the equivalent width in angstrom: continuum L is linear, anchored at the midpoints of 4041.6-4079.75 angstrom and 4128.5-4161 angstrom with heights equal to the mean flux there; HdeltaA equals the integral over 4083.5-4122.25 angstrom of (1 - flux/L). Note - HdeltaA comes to -0.7 angstrom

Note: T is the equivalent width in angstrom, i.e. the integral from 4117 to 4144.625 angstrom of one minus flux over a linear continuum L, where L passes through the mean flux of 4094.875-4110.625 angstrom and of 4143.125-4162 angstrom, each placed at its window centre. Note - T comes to 1.1 angstrom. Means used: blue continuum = 16.7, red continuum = 14.8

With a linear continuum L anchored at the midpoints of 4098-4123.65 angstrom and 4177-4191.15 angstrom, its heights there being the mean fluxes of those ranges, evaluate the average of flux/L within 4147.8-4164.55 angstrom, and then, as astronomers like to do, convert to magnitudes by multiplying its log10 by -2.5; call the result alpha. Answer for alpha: 0.06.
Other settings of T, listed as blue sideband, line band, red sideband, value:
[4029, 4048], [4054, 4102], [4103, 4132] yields -3.5 angstrom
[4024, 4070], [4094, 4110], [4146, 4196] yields -0.9 angstrom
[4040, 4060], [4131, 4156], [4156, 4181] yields 1.1 angstrom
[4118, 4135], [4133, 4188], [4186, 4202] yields -1.1 angstrom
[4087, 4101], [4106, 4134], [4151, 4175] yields 1.3 angstrom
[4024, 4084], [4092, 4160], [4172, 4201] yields 1.7 angstrom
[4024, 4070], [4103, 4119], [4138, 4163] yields -0.5 angstrom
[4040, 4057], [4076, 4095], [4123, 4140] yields -0.7 angstrom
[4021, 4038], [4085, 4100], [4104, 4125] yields -0.6 angstrom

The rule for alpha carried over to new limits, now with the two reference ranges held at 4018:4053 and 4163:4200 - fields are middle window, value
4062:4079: -0.05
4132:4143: 0.01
